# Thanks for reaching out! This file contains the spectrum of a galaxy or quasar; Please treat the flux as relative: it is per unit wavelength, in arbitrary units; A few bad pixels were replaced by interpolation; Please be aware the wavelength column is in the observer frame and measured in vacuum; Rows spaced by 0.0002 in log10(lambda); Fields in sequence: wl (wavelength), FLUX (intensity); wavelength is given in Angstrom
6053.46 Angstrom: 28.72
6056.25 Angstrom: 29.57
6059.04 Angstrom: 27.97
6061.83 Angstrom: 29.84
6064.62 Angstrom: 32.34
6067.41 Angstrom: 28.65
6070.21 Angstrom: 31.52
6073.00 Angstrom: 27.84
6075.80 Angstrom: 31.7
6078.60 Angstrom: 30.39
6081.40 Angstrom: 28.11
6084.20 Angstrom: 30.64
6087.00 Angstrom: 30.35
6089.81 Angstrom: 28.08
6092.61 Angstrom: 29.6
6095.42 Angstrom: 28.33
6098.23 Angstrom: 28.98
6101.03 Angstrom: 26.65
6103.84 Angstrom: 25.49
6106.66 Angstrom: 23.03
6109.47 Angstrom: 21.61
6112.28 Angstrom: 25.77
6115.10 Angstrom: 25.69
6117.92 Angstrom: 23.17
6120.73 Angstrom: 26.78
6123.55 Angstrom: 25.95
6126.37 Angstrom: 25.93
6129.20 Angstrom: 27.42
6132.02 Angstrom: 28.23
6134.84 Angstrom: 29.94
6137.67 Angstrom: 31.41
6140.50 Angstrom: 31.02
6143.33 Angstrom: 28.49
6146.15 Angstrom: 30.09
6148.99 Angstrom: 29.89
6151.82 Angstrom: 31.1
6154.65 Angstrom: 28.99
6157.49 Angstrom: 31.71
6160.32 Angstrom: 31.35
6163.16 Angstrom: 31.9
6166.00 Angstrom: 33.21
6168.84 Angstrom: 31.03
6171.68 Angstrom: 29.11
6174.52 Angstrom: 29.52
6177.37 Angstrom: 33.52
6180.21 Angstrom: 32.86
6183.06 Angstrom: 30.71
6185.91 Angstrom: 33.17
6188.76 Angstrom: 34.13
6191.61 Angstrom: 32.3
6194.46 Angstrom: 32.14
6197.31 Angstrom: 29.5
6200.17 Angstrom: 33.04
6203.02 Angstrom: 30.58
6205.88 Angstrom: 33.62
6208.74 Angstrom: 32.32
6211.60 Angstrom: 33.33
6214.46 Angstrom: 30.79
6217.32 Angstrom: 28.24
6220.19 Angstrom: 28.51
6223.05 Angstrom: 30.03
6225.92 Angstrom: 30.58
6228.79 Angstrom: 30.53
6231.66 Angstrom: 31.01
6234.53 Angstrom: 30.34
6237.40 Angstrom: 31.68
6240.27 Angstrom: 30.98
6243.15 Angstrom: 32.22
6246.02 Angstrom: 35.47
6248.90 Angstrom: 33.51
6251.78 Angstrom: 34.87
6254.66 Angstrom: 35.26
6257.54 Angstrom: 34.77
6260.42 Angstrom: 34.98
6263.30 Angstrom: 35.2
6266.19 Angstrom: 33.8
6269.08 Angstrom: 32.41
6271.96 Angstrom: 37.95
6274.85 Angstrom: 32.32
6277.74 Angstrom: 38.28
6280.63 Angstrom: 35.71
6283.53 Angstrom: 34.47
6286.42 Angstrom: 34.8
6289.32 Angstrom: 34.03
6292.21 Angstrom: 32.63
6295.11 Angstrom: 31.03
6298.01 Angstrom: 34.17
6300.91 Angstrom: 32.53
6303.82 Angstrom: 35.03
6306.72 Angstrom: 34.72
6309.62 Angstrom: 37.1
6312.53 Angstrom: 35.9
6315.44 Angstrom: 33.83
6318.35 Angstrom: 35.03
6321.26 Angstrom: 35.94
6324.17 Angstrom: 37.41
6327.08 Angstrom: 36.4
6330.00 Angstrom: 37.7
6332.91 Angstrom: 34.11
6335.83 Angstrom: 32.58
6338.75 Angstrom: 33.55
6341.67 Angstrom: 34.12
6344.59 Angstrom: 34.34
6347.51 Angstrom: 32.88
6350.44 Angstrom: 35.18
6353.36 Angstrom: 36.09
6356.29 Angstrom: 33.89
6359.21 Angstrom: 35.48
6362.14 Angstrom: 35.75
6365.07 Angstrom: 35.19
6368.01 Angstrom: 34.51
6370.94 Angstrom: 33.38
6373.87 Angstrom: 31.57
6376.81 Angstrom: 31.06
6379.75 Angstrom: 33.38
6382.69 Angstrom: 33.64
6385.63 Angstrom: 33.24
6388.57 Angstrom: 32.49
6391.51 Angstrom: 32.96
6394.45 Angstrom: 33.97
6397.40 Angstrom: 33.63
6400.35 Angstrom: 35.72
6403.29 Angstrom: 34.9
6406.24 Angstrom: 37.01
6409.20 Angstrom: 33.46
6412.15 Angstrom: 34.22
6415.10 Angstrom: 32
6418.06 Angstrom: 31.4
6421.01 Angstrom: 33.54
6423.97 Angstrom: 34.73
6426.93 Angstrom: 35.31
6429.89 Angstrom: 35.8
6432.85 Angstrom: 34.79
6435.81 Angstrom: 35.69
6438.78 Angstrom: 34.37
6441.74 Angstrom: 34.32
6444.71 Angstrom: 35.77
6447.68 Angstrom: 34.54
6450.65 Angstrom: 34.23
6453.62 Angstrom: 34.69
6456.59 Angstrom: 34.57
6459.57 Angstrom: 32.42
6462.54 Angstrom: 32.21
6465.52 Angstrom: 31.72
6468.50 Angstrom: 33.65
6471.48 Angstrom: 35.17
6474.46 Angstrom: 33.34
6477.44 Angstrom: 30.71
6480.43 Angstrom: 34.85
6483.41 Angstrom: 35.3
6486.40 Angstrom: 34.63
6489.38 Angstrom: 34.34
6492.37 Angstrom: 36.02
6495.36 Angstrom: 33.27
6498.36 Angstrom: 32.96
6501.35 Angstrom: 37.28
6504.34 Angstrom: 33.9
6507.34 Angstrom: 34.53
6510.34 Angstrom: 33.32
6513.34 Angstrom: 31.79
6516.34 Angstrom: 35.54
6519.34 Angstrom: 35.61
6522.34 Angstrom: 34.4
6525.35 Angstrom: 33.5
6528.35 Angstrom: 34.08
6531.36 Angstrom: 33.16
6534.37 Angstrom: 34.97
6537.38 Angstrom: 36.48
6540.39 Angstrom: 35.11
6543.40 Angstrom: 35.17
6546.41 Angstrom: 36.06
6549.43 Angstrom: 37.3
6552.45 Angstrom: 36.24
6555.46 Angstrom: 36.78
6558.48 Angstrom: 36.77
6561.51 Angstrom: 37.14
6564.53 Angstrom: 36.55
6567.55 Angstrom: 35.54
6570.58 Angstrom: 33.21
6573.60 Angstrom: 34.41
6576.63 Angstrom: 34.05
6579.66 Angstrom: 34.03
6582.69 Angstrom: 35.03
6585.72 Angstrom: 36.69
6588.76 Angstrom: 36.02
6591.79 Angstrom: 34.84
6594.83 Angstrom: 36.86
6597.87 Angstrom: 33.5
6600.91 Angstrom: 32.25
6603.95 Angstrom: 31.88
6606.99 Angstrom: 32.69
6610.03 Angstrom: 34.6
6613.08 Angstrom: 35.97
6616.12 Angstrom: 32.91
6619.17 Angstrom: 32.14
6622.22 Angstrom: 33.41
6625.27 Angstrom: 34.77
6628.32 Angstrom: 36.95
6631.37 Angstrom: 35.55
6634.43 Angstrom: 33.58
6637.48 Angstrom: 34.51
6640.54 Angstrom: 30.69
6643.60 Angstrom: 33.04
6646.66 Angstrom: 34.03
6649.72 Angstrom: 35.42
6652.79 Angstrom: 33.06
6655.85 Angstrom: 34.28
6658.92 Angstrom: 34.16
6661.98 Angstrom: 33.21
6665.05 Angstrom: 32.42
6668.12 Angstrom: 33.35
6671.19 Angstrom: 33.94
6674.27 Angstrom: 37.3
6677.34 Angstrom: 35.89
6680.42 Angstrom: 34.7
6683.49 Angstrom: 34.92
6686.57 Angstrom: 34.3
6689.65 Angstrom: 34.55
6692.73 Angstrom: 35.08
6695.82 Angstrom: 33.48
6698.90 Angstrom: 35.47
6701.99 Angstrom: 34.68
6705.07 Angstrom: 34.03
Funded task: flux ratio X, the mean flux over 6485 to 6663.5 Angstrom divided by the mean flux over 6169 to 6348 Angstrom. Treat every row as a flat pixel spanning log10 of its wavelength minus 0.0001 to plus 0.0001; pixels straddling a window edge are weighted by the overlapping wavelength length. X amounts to 1.0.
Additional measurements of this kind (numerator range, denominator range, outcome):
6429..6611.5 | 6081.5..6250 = 1.16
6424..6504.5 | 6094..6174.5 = 1.21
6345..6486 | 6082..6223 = 1.15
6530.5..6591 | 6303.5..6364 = 1.01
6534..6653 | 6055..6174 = 1.21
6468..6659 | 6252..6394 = 1.00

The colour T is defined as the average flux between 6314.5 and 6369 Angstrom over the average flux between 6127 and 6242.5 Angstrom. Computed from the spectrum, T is 1.1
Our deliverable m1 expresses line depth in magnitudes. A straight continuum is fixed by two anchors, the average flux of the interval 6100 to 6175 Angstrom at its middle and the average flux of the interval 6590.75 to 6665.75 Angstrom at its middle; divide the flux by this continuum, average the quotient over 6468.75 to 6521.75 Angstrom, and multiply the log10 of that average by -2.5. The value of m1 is -0.06 mag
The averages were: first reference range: 28.3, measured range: 34.3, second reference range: 33.9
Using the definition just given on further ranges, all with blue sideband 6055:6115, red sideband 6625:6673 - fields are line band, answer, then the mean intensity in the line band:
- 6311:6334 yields -0.17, 35.8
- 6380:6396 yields -0.07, 33.3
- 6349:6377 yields -0.11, 34.4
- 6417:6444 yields -0.09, 34.5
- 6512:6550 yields -0.07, 34.8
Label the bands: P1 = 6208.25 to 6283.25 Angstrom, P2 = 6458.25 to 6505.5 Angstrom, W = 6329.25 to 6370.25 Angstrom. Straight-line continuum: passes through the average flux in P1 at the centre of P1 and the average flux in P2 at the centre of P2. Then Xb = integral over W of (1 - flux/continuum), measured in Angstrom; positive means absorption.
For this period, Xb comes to -1.5 Angstrom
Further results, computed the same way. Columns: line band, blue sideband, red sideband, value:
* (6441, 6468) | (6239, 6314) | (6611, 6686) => 0.4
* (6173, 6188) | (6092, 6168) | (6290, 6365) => -1.1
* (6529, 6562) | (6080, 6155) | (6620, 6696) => -2.9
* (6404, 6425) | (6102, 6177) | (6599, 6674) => -1.6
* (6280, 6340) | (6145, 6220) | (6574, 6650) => -4.5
